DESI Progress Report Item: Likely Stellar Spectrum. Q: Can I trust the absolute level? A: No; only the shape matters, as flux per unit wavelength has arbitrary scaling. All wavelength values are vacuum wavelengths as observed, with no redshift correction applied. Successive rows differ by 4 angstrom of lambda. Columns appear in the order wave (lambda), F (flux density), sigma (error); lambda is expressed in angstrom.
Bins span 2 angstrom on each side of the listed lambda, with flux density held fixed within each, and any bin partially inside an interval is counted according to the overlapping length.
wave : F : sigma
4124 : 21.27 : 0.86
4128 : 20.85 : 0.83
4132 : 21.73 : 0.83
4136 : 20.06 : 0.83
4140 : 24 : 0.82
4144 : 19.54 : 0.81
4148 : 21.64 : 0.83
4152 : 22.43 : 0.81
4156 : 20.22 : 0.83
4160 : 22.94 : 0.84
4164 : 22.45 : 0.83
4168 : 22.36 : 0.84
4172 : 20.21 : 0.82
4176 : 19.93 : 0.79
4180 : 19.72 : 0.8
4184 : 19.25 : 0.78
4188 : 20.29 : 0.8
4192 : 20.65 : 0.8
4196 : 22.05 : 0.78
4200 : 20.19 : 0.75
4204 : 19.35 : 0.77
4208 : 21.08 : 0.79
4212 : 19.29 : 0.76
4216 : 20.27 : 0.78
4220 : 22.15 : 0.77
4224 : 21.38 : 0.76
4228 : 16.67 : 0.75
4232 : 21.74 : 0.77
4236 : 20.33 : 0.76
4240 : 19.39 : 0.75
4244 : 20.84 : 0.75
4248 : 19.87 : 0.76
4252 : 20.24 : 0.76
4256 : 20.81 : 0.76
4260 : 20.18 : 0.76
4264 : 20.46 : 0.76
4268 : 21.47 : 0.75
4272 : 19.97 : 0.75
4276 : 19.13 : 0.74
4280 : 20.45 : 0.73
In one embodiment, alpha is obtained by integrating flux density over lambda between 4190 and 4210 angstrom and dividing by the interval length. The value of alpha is 20.7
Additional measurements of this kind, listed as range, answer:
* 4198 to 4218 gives 20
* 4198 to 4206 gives 19.8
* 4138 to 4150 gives 21.7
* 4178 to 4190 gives 19.8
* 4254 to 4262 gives 20.5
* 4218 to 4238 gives 20.5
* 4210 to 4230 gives 20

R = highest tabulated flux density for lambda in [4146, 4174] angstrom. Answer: 22.94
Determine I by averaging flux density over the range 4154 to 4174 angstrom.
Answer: 21.6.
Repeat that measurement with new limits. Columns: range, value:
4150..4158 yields 21.3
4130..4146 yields 21.3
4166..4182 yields 20.6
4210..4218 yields 19.8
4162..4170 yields 22.4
